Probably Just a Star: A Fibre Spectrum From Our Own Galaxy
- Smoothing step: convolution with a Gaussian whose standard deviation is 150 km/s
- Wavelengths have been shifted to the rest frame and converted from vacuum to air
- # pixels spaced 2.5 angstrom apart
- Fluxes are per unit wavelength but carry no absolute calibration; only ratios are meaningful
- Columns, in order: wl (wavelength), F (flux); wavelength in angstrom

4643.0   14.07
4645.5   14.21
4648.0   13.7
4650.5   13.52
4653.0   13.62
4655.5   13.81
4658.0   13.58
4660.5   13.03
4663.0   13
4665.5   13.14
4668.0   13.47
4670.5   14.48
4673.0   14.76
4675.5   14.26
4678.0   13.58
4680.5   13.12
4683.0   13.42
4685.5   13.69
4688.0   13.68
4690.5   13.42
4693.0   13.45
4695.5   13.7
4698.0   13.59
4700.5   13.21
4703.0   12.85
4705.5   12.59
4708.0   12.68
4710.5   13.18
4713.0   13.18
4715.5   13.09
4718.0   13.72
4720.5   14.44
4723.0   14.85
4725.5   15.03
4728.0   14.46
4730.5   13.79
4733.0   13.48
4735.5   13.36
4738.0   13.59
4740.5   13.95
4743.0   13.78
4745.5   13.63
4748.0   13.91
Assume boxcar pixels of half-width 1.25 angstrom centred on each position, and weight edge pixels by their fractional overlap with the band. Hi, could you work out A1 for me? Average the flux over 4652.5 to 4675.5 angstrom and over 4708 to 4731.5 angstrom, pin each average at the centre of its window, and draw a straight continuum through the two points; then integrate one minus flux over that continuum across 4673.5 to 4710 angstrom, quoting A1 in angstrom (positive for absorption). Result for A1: 1.05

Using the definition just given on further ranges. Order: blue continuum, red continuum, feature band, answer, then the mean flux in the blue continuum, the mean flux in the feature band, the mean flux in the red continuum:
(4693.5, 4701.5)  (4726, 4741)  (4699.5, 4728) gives 0.2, 13.5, 13.6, 13.8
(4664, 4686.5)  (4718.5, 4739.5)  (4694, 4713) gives 1.1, 13.8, 13.1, 14.1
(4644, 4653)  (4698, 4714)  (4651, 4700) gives -0.7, 13.8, 13.6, 13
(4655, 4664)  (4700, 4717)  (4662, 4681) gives -0.7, 13.3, 13.8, 13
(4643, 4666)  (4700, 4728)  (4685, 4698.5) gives 0.0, 13.6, 13.6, 13.6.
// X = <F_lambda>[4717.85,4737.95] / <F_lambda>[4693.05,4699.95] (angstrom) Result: 1.0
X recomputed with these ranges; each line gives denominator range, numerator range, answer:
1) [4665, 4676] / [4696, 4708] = 0.93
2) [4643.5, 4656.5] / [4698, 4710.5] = 0.94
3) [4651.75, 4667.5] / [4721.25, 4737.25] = 1.06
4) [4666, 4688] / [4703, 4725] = 0.98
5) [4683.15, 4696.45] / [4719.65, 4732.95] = 1.06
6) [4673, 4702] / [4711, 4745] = 1.02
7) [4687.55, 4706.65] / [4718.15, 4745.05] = 1.06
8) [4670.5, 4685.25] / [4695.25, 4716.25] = 0.94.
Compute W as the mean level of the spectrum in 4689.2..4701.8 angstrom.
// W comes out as 13.5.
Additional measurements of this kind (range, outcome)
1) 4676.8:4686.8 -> 13.5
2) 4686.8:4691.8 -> 13.5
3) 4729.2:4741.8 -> 13.6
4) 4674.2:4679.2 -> 13.9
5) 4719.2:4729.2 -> 14.7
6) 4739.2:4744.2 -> 13.9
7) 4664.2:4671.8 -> 13.7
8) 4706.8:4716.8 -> 13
